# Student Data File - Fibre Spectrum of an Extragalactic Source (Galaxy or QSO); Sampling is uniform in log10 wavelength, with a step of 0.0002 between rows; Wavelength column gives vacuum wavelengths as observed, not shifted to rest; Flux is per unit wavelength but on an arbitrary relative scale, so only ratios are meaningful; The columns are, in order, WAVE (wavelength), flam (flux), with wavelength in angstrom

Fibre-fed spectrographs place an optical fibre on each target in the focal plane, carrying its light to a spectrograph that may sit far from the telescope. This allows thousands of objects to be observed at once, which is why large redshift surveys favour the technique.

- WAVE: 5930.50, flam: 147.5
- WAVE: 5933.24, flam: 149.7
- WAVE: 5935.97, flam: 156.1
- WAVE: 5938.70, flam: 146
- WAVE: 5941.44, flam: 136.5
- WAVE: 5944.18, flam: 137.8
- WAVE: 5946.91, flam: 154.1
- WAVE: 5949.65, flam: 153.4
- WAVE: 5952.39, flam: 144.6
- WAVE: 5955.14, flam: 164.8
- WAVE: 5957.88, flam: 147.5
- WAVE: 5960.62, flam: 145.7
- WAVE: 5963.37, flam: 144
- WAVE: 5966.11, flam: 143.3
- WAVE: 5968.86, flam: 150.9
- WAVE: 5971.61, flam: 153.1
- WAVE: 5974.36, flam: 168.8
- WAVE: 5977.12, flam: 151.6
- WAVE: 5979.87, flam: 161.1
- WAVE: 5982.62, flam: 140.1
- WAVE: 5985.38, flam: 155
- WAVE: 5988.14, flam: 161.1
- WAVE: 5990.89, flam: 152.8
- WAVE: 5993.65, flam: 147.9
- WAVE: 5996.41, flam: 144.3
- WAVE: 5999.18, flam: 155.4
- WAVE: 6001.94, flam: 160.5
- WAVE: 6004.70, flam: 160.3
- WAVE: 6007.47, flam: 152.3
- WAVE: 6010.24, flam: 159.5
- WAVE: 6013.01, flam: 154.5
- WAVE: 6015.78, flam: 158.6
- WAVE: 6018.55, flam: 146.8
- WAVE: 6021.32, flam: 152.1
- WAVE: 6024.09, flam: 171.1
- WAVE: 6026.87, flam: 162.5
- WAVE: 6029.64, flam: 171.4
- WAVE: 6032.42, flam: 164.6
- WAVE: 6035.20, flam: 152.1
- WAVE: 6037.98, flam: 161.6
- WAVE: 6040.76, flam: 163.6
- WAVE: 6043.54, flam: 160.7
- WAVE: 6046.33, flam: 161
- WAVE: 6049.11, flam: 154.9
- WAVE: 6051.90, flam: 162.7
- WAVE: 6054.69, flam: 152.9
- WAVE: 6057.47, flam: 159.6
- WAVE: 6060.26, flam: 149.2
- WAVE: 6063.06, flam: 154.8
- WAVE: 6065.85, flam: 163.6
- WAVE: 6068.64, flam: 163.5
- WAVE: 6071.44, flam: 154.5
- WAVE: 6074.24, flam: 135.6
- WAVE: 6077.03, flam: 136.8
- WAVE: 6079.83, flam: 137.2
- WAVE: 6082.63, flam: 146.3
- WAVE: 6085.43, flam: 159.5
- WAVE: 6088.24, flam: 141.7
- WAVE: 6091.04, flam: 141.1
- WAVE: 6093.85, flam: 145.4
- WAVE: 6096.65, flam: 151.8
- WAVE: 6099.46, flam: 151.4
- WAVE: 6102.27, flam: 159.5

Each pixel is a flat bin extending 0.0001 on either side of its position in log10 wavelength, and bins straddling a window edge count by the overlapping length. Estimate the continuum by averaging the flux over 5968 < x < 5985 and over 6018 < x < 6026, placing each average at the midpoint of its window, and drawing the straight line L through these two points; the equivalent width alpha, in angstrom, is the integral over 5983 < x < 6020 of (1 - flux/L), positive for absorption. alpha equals 0.5 angstrom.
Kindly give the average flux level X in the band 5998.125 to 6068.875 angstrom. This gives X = 159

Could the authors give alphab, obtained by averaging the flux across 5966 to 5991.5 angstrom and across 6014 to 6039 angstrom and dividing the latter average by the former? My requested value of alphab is 1.0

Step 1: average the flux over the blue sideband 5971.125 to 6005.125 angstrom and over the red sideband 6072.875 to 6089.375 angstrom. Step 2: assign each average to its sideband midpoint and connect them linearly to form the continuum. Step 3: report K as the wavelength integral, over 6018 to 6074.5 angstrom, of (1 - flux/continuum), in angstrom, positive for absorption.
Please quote -4.3 angstrom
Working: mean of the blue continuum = 155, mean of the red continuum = 143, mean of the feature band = 159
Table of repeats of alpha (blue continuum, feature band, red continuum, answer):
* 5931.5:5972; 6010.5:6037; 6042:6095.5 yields -1.6 angstrom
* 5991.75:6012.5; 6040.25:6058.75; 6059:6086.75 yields -0.9 angstrom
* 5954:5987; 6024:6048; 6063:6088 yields -1.9 angstrom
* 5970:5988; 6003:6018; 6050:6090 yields -0.3 angstrom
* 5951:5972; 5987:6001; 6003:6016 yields 0.2 angstrom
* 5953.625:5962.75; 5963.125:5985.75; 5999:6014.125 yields 0.2 angstrom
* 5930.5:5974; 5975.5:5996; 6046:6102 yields -0.4 angstrom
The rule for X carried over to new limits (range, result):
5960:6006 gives 153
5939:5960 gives 148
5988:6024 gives 155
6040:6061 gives 158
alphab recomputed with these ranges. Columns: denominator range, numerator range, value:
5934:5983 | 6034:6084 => 1.02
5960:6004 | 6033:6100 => 1.00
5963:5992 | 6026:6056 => 1.05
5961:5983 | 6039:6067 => 1.04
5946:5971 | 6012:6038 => 1.06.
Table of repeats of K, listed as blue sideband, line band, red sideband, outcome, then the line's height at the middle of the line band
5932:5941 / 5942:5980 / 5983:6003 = 0.0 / 151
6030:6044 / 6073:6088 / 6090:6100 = 0.8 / 151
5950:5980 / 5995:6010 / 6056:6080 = -0.3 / 152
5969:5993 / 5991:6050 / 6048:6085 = -1.7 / 154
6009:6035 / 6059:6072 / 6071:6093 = -0.8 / 148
